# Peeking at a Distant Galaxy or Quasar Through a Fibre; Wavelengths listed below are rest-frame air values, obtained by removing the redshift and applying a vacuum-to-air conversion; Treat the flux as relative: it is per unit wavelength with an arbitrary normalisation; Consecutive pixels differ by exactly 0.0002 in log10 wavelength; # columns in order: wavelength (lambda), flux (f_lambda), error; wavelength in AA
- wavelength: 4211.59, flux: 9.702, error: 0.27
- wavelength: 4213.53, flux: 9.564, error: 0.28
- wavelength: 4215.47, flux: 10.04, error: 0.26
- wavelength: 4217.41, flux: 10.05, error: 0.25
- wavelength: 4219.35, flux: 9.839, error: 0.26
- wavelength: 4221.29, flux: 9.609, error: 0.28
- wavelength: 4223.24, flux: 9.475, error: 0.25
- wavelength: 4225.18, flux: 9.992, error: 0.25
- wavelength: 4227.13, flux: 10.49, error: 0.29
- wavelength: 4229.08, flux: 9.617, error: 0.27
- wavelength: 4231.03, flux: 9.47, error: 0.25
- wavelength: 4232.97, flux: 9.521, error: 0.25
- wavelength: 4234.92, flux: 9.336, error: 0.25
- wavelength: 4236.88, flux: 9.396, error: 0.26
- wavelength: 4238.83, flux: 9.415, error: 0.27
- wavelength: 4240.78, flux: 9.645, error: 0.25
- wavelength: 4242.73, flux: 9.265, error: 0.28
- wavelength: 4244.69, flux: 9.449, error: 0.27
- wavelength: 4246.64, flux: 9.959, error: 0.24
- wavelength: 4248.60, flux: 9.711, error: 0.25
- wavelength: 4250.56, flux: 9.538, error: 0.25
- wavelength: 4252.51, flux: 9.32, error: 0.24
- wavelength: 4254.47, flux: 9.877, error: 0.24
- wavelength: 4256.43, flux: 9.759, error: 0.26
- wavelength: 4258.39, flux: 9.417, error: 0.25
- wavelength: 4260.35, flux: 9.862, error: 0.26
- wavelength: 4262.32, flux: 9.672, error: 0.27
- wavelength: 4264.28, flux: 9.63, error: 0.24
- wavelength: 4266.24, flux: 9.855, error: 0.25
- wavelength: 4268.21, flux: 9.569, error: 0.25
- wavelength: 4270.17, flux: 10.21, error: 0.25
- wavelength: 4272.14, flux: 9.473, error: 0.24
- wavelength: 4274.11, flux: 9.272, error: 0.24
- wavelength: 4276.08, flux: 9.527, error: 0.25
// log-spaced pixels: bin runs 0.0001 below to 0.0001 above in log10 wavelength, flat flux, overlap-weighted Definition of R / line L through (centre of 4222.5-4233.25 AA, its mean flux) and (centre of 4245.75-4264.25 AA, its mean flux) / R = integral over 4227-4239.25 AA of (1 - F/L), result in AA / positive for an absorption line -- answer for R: 0.27 AA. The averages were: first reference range 9.79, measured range 9.55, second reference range 9.67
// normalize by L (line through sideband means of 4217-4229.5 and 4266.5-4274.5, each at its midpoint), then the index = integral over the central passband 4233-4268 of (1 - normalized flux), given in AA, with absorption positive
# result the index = 0.6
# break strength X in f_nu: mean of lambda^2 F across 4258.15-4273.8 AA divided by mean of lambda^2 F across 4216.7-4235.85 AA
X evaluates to 1.02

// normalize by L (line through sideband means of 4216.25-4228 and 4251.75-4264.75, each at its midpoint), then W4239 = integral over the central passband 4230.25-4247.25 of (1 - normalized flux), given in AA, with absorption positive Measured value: 0.5 AA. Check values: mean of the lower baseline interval 9.91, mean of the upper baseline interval 9.65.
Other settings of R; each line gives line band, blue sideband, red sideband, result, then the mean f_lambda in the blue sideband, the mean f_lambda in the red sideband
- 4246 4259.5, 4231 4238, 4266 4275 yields -0.15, 9.43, 9.66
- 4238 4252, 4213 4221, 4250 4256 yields 0.15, 9.88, 9.61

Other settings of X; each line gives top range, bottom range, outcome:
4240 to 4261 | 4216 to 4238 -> 1.00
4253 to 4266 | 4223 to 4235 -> 1.01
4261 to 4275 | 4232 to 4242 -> 1.04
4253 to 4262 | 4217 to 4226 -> 1.01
